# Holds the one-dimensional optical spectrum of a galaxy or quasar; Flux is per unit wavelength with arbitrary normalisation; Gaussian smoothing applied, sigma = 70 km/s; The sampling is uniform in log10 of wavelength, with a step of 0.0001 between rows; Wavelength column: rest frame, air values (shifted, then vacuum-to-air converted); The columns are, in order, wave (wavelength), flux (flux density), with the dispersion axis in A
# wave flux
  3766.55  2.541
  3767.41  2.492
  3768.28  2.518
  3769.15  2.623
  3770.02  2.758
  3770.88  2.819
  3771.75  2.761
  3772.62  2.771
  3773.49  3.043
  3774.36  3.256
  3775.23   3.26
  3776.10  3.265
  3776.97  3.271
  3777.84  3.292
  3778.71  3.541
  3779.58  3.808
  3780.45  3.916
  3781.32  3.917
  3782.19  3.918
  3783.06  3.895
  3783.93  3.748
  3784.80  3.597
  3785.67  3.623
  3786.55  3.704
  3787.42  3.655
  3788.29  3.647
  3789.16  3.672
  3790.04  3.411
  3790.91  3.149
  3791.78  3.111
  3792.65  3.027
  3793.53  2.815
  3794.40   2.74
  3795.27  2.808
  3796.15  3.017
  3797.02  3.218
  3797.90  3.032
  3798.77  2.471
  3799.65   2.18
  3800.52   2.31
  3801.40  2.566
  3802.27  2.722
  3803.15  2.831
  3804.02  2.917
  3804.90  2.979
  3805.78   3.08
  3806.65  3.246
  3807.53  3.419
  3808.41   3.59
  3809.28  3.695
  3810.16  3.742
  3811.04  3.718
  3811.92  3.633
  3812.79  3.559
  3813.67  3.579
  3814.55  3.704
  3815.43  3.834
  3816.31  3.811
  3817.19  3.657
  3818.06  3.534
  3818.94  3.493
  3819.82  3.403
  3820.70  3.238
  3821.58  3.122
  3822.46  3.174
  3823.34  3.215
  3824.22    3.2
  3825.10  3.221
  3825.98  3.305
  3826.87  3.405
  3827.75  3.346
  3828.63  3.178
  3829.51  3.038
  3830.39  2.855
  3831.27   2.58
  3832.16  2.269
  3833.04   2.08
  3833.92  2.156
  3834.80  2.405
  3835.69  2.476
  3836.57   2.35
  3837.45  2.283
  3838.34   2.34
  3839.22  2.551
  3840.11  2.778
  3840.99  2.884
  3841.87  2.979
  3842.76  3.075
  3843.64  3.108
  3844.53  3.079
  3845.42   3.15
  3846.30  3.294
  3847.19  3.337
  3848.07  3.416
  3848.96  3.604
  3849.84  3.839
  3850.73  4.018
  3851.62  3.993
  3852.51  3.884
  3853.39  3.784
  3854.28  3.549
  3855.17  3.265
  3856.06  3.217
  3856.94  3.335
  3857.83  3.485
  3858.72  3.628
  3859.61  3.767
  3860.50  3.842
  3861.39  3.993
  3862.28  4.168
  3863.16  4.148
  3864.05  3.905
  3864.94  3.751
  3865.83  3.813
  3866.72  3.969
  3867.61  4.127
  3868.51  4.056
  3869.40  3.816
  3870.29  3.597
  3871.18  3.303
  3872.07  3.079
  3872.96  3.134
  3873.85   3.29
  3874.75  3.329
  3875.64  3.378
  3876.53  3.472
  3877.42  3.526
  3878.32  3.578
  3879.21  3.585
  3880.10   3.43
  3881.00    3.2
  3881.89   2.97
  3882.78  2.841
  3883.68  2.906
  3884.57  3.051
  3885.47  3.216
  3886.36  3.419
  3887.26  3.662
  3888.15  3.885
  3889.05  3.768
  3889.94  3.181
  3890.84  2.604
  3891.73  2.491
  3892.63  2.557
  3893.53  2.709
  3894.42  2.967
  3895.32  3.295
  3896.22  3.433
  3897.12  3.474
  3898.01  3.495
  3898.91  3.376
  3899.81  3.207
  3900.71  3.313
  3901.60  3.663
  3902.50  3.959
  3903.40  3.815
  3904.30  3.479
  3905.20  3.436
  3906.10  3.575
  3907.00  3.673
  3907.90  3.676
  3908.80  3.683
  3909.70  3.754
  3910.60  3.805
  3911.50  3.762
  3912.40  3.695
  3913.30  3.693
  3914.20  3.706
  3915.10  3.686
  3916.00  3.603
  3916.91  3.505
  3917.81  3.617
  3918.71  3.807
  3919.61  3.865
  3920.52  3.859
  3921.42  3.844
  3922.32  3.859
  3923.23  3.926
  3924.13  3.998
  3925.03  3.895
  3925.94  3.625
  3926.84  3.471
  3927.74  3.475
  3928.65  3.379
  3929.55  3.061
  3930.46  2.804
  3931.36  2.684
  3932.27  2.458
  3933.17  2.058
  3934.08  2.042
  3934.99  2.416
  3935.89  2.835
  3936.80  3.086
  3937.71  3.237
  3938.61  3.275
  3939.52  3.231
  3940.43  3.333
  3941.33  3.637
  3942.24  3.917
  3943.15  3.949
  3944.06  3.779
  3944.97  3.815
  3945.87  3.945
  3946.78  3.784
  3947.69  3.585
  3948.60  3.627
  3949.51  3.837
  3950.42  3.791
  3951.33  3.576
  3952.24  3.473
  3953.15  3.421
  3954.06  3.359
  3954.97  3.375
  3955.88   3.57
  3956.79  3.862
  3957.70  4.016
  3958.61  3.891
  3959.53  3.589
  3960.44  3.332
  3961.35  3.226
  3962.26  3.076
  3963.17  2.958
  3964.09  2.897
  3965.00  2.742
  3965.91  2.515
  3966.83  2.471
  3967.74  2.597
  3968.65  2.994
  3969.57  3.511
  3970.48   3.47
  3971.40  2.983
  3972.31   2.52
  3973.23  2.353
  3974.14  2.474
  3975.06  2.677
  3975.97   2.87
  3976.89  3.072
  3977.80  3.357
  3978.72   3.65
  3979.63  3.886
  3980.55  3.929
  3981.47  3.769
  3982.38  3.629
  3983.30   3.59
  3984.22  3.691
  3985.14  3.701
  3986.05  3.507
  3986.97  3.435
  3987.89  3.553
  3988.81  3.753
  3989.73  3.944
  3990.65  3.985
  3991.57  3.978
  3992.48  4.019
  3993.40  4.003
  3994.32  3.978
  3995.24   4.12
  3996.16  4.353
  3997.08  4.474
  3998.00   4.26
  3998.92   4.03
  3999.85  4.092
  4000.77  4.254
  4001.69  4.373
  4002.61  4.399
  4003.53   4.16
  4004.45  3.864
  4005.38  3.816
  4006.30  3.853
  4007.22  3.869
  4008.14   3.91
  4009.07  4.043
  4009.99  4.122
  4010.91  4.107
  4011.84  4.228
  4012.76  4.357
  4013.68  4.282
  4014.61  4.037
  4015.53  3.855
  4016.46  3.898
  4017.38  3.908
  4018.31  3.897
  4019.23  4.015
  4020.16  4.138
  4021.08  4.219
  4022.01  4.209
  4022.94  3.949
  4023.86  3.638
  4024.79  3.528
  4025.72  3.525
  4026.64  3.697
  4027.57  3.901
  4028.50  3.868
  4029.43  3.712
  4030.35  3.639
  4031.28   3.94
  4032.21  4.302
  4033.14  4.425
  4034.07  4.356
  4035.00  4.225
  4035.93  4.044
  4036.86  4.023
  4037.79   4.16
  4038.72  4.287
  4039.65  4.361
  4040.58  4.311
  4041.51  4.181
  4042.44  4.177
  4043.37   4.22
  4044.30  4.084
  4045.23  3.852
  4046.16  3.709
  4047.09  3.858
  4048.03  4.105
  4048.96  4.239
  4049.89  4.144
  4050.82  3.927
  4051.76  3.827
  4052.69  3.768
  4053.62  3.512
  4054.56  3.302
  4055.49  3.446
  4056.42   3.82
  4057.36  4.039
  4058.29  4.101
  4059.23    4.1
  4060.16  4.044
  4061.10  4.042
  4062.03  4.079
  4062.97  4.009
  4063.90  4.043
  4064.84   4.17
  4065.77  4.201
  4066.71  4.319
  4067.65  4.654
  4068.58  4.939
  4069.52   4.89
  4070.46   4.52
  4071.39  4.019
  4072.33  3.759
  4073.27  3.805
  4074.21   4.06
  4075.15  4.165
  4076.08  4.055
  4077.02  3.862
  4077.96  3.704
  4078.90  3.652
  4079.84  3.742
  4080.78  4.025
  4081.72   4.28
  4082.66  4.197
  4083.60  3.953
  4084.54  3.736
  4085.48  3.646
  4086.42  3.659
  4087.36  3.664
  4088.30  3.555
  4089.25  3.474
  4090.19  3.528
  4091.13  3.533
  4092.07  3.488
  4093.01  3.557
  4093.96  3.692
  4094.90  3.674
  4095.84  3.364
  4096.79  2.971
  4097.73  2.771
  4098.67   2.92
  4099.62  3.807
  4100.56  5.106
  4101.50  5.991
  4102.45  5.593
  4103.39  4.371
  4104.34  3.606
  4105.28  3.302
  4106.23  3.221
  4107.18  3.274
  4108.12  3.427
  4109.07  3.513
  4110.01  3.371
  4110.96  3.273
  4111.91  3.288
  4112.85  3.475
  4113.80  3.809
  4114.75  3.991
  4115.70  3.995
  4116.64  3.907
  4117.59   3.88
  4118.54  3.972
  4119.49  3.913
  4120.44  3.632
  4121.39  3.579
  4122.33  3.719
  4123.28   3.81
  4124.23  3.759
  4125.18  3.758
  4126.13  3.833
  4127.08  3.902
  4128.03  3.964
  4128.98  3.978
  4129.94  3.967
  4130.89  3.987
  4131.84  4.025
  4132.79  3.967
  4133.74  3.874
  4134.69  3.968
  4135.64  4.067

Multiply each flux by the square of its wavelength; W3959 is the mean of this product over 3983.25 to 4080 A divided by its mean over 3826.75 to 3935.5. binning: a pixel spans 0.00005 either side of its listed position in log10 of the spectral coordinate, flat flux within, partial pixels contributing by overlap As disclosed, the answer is 1.3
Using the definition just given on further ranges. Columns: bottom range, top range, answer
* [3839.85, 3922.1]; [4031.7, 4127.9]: 1.24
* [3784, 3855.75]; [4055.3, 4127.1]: 1.40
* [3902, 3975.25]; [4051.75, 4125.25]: 1.23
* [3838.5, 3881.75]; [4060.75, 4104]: 1.27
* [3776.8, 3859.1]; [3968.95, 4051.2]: 1.32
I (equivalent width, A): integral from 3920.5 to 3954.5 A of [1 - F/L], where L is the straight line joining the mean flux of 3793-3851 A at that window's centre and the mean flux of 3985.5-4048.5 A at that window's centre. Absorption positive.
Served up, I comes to 2.2 A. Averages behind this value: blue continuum 3.08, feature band 3.4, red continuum 4.02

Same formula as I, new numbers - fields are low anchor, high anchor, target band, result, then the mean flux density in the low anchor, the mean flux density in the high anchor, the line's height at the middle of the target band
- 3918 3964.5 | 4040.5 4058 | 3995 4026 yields -2.6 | 3.43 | 3.92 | 3.74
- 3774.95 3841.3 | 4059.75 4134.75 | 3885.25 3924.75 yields -1.3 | 3.17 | 3.88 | 3.41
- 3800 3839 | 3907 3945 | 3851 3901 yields -2.7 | 3.09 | 3.45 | 3.28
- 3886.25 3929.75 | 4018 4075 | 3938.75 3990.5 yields 4.6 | 3.53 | 4.04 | 3.74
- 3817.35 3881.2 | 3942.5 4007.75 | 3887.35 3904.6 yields 0.5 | 3.31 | 3.58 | 3.41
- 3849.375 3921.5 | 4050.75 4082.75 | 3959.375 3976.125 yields 3.8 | 3.53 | 4.03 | 3.76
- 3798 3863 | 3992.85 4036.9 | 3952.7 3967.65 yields 2.1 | 3.21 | 4.04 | 3.79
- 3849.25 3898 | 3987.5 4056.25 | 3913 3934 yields 1.2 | 3.48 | 4.01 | 3.65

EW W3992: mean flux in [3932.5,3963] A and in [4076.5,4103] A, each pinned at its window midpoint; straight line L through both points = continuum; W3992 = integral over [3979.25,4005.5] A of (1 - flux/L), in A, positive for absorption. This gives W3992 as -3.0 A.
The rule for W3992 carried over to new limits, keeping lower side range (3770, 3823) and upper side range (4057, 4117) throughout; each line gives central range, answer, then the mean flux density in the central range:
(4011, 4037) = -1.62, 3.99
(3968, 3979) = 2.05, 2.98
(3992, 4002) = -1.27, 4.18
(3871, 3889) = 0.74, 3.32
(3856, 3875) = -1.37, 3.68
